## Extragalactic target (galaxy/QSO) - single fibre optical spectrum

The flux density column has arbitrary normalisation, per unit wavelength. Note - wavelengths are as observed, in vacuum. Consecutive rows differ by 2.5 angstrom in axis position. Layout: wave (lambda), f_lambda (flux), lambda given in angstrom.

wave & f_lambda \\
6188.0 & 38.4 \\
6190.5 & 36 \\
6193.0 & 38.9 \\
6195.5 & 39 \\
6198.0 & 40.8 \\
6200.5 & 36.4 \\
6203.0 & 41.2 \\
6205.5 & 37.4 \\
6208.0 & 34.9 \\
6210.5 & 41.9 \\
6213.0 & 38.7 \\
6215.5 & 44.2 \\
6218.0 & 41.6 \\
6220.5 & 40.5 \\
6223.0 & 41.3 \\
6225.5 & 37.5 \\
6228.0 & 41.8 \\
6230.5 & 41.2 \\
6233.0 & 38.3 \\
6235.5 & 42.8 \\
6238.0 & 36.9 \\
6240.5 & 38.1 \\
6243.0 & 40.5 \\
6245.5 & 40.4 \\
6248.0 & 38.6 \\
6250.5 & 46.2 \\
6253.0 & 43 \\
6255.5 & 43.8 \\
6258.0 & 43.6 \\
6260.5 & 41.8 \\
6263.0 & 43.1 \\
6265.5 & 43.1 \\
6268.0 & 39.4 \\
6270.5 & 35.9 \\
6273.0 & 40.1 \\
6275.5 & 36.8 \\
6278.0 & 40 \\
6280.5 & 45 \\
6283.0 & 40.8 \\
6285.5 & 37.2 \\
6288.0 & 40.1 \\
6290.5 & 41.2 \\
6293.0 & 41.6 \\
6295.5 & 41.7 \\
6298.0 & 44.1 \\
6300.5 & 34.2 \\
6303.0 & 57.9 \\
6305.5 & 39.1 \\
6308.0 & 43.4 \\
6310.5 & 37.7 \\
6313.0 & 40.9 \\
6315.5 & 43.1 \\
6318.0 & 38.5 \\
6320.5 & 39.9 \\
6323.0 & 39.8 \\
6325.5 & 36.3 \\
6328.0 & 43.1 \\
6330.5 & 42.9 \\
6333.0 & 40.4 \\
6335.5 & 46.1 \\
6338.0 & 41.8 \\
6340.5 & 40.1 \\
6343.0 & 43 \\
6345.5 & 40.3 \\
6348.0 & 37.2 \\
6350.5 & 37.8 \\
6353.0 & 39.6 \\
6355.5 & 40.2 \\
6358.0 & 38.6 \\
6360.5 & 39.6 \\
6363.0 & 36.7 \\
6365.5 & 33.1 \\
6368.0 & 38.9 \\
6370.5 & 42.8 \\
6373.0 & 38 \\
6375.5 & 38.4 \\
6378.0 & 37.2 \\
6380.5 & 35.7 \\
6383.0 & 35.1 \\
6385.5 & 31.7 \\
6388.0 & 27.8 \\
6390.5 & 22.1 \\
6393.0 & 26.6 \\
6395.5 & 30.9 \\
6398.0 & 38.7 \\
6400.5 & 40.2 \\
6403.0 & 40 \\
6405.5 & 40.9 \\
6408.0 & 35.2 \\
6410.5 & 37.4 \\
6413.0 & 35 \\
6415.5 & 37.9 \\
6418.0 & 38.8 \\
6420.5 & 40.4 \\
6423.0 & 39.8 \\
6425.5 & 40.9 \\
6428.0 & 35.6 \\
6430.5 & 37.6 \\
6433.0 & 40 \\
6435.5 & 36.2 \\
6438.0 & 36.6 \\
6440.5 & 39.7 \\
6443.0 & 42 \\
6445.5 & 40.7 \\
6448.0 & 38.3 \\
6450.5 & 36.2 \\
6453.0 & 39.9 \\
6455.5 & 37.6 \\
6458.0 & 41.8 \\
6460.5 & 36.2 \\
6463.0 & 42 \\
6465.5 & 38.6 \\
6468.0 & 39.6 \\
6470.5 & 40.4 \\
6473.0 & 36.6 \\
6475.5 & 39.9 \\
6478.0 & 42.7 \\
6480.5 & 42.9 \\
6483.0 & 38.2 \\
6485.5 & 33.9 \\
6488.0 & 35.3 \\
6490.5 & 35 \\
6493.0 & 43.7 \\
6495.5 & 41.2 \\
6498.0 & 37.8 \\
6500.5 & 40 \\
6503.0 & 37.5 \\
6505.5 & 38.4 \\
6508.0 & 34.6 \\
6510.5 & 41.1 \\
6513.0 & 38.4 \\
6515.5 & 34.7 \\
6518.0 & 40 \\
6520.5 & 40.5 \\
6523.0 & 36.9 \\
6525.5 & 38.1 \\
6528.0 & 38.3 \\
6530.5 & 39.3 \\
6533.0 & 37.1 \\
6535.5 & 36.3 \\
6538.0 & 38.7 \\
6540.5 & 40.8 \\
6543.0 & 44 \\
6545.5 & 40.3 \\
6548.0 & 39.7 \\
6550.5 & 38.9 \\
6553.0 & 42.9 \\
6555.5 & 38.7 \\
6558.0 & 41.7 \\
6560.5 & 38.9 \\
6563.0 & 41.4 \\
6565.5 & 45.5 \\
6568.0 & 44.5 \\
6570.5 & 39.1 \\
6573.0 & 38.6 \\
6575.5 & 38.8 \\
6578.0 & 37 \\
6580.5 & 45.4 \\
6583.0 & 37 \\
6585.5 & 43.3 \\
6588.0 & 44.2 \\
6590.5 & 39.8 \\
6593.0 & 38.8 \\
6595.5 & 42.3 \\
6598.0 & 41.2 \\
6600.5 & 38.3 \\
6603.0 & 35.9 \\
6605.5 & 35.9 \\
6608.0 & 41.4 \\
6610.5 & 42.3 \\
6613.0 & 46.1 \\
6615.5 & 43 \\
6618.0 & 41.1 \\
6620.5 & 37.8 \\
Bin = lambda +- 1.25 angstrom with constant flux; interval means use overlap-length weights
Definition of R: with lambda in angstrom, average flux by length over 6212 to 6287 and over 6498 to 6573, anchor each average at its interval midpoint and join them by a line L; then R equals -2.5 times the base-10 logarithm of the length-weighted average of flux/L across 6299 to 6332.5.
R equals -0.02 mag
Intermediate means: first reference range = 40.7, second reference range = 39.5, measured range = 41.3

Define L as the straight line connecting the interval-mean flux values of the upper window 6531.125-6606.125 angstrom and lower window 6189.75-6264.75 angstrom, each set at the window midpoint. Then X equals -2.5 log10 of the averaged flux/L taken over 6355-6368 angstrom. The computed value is 0.08 mag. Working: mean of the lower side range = 40.4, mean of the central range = 37.6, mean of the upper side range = 40.2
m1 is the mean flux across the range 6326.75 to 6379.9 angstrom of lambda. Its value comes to 39.7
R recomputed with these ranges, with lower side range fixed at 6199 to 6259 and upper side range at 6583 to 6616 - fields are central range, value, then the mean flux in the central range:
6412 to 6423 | 0.06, 38.3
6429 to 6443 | 0.06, 38.3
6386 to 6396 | 0.45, 26.9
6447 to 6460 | 0.06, 38.6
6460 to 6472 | 0.03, 39.5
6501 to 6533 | 0.07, 38.2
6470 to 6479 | 0.02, 39.8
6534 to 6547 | 0.02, 40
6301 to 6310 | -0.11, 45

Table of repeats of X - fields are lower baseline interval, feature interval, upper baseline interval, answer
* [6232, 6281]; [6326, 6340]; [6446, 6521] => -0.059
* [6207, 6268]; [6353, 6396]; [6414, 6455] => 0.126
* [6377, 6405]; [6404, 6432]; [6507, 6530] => -0.112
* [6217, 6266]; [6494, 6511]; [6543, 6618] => 0.061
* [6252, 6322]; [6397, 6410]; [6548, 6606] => 0.055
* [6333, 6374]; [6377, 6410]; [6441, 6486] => 0.162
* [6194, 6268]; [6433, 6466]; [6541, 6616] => 0.049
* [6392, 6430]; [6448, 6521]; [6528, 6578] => 0.000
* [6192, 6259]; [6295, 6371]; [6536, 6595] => -0.003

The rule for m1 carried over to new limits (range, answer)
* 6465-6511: 38.8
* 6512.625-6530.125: 38.2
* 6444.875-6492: 38.7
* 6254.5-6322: 41.2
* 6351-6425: 36.5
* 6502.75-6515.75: 37.7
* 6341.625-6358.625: 39.6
